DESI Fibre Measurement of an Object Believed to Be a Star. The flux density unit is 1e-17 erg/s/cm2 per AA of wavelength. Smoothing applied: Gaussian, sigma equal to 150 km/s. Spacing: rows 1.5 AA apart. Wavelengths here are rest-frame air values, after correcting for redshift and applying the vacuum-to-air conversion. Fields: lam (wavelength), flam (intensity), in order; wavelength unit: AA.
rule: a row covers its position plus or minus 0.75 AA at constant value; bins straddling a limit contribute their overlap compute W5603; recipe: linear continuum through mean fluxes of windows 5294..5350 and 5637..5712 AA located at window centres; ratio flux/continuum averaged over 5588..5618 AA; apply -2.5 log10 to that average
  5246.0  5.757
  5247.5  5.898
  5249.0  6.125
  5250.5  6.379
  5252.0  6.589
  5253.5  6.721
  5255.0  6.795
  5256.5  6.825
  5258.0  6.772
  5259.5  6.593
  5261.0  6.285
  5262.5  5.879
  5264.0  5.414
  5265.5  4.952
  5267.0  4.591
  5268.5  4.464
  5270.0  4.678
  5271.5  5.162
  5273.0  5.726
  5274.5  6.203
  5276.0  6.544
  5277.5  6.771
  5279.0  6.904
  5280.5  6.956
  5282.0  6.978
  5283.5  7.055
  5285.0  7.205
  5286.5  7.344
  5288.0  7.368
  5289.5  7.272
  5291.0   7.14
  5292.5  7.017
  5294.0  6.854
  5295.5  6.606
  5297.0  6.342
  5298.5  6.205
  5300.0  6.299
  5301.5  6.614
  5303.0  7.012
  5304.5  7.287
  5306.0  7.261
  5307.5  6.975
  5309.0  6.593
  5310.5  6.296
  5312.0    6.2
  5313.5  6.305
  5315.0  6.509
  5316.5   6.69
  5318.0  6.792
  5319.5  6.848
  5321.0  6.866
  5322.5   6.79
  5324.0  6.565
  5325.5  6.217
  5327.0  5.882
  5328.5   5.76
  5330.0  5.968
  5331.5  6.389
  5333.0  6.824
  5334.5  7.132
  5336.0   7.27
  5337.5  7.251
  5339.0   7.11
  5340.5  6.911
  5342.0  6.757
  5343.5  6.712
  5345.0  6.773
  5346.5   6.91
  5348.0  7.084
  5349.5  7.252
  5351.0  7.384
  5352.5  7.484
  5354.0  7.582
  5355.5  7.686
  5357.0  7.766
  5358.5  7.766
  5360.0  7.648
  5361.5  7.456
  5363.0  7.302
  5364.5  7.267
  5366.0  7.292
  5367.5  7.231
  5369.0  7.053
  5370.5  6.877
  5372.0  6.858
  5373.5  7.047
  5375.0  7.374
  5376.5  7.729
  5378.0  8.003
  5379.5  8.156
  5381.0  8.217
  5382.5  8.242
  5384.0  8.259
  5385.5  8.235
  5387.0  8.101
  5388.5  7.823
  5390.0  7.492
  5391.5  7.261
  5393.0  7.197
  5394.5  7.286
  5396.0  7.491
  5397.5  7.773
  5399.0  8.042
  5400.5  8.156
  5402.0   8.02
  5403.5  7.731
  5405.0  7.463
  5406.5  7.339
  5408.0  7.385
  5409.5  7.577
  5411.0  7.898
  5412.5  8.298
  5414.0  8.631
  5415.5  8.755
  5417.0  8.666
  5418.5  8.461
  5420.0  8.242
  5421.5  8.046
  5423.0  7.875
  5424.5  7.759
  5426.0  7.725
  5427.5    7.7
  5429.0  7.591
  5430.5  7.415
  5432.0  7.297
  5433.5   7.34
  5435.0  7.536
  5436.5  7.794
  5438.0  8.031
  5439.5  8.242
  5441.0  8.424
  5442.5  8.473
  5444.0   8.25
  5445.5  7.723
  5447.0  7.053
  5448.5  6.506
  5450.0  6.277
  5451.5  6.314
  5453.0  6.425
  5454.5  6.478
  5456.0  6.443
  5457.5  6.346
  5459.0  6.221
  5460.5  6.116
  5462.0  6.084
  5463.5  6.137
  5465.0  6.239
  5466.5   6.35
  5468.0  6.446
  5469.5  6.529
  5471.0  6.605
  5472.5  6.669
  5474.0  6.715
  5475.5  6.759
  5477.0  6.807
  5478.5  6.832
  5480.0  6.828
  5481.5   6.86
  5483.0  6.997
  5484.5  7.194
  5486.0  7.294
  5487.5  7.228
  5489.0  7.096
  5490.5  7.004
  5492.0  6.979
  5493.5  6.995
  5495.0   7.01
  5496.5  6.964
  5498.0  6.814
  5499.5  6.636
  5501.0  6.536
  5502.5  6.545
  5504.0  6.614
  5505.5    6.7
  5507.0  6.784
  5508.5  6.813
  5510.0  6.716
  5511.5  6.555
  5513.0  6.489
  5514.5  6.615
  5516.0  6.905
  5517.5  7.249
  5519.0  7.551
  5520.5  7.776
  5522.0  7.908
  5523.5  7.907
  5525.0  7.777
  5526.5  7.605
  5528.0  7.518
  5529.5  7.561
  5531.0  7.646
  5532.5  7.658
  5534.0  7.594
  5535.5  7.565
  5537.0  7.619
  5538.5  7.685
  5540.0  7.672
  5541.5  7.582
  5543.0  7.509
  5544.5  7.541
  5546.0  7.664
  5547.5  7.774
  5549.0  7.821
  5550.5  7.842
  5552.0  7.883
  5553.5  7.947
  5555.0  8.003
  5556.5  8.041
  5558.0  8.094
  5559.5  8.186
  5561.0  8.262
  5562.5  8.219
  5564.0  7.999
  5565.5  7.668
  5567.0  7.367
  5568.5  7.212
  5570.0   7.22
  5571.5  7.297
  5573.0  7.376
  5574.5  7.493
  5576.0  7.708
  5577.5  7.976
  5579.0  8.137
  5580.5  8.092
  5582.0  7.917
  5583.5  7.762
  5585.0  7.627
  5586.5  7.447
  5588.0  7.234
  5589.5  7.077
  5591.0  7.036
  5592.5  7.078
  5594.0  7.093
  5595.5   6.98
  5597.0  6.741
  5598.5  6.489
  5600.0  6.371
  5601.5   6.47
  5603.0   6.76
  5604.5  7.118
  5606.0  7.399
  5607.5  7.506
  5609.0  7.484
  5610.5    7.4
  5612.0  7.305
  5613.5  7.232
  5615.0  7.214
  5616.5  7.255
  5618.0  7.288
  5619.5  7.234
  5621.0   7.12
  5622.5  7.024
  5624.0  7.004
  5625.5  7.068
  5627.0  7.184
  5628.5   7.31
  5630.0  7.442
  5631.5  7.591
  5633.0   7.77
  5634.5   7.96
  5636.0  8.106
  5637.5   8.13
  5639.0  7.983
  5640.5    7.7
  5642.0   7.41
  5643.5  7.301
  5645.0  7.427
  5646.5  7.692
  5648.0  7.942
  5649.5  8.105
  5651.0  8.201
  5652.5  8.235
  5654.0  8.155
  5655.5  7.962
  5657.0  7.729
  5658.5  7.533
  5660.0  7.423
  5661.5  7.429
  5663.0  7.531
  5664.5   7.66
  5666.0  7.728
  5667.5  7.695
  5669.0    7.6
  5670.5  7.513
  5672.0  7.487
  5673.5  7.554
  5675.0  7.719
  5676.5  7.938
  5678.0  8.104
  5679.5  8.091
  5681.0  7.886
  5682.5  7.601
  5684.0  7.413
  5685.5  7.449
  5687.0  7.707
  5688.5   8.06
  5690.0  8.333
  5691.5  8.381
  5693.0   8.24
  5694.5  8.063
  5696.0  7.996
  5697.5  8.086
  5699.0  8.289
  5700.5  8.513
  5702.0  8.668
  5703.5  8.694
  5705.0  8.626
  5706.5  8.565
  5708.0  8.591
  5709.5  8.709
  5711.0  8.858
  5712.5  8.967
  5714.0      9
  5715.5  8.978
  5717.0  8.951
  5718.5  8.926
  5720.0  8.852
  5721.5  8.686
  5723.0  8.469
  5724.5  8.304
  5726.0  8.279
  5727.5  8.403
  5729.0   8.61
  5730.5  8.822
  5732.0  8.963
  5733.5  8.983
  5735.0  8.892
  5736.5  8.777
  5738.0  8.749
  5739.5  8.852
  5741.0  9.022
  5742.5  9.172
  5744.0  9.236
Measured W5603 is 0.09 mag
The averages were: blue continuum 6.68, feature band 7.06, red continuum 7.96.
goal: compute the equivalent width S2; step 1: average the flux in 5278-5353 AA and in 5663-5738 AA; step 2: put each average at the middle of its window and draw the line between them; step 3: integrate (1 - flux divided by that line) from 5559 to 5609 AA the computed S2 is 2.8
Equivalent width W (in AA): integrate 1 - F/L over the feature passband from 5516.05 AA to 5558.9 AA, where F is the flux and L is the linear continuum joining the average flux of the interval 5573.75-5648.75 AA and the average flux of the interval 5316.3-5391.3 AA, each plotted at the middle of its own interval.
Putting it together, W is -2.2 AA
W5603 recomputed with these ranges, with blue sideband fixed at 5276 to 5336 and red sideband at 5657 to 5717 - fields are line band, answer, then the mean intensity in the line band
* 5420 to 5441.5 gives -0.09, 7.78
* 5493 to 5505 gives 0.10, 6.76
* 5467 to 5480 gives 0.10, 6.67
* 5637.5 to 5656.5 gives 0.01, 7.85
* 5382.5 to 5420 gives -0.12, 7.9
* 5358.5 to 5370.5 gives -0.06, 7.32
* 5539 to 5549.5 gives -0.01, 7.65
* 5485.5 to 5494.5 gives 0.04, 7.09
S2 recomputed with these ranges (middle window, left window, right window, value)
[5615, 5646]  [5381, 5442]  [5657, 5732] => 2.5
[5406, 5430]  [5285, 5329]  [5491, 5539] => -3.6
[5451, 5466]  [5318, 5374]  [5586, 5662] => 1.8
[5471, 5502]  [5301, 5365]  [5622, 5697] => 1.7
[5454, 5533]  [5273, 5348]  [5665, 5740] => 6.3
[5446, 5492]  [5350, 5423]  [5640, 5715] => 6.9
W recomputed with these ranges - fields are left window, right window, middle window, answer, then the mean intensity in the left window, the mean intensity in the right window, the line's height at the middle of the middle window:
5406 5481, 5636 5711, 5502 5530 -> 1.3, 7.27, 7.95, 7.48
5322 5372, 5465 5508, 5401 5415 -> -1.9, 7.01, 6.8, 6.92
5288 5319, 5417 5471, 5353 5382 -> -2.3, 6.73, 7.21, 6.95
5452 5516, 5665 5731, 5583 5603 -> 1.2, 6.68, 8.25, 7.48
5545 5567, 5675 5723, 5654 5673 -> 1.4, 7.93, 8.35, 8.25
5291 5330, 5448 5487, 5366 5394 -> -4.4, 6.59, 6.56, 6.58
